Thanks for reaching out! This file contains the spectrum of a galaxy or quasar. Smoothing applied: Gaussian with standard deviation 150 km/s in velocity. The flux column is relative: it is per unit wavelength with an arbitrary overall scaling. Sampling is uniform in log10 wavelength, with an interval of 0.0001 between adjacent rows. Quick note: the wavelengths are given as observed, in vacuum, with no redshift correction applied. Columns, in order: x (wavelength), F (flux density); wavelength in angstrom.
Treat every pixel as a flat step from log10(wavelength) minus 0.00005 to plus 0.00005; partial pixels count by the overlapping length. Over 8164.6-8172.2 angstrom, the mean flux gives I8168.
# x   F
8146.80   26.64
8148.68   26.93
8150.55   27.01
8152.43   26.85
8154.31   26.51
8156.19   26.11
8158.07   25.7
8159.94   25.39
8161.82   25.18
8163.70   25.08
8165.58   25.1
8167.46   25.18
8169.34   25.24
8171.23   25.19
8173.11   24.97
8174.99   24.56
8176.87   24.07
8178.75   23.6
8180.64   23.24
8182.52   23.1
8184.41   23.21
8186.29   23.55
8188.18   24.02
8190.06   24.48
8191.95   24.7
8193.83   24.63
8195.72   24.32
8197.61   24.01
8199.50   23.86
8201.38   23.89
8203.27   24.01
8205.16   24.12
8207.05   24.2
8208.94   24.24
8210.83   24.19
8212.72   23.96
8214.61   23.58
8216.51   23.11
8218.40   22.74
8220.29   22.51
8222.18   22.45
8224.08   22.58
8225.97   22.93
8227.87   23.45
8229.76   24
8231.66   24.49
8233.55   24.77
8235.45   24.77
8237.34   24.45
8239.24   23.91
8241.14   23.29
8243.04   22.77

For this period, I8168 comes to 25.2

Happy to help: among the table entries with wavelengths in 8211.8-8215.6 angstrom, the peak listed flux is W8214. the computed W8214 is 23.96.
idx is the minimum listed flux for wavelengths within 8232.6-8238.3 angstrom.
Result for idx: 24.45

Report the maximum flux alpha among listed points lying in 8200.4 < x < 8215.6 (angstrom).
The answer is 24.24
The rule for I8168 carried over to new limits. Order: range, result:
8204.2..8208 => 24.2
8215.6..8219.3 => 22.9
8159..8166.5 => 25.2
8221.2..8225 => 22.5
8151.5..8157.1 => 26.5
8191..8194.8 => 24.7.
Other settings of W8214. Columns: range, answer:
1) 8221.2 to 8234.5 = 24.77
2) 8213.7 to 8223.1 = 23.58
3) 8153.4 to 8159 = 26.51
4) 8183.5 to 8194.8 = 24.7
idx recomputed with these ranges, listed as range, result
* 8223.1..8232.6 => 22.58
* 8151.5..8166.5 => 25.08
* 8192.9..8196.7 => 24.32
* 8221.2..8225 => 22.45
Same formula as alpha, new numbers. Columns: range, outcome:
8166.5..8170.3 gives 25.24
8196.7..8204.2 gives 24.01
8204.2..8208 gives 24.2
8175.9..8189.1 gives 24.07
